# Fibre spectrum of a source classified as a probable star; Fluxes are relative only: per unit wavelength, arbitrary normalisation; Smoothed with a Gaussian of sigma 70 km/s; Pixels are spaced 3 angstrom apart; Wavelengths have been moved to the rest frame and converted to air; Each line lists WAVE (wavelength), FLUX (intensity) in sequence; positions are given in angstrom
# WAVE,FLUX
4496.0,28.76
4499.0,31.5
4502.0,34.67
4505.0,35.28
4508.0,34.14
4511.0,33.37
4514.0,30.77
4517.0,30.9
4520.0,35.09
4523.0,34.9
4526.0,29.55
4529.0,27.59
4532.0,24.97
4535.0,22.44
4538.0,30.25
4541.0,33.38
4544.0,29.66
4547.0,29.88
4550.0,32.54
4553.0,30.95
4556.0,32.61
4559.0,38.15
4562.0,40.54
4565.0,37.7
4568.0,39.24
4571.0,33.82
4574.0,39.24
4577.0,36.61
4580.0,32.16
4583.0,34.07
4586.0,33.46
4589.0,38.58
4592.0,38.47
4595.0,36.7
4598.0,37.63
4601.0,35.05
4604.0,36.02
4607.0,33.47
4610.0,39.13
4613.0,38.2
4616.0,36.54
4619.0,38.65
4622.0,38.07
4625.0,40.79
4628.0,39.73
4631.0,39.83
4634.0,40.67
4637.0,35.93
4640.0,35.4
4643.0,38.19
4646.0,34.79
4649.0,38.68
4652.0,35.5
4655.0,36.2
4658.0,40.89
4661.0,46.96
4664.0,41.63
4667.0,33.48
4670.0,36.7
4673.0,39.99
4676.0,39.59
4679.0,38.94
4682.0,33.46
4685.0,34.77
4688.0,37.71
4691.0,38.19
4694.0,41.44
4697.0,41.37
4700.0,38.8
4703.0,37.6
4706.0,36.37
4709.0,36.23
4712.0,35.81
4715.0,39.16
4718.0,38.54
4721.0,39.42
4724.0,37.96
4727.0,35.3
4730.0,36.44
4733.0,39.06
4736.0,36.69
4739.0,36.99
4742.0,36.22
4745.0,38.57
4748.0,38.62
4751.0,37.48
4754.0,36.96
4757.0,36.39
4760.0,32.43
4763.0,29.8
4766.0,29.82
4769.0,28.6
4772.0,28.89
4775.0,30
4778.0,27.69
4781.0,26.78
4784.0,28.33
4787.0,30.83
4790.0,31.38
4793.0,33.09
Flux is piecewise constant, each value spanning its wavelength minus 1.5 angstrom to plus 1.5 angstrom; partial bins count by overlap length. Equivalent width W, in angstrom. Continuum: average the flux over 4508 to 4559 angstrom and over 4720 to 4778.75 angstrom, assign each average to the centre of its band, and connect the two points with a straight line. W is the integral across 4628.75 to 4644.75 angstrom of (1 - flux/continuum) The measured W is -2.60 angstrom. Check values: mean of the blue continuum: 30.9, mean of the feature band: 38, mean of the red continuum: 34.7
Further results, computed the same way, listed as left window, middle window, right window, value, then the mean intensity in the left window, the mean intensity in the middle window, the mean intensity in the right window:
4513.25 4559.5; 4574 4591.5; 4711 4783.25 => -2.2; 30.7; 35.5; 34.7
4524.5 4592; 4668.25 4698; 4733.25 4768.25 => -3.0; 33.2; 38.1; 35.4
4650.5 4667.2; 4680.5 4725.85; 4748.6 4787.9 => -2.0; 39.5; 37.8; 31.3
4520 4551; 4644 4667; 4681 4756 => -2.6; 29.7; 38.8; 37.6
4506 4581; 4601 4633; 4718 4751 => -3.0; 32.8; 37.9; 37.6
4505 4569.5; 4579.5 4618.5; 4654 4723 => -1.6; 32.4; 36.3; 38.4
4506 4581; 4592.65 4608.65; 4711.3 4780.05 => -1.2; 32.8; 35.9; 35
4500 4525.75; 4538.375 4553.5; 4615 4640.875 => 1.6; 33.4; 31.2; 38.5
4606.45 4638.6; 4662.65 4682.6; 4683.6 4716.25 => 0.1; 38.4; 37.8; 38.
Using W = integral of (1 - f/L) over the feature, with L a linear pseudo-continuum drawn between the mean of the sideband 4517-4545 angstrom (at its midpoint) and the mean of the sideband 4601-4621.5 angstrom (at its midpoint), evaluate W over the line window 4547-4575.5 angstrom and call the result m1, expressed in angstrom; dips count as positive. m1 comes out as -2.8 angstrom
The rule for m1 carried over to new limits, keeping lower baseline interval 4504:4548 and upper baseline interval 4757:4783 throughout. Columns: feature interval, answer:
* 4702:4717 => -3.6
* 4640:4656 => -3.4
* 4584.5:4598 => -2.8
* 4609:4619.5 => -2.7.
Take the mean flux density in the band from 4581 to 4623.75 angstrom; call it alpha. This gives 36.7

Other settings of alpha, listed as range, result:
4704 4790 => 34.4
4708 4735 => 37.6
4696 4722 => 38.1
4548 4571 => 35.7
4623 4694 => 38.2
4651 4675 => 39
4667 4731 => 37.7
